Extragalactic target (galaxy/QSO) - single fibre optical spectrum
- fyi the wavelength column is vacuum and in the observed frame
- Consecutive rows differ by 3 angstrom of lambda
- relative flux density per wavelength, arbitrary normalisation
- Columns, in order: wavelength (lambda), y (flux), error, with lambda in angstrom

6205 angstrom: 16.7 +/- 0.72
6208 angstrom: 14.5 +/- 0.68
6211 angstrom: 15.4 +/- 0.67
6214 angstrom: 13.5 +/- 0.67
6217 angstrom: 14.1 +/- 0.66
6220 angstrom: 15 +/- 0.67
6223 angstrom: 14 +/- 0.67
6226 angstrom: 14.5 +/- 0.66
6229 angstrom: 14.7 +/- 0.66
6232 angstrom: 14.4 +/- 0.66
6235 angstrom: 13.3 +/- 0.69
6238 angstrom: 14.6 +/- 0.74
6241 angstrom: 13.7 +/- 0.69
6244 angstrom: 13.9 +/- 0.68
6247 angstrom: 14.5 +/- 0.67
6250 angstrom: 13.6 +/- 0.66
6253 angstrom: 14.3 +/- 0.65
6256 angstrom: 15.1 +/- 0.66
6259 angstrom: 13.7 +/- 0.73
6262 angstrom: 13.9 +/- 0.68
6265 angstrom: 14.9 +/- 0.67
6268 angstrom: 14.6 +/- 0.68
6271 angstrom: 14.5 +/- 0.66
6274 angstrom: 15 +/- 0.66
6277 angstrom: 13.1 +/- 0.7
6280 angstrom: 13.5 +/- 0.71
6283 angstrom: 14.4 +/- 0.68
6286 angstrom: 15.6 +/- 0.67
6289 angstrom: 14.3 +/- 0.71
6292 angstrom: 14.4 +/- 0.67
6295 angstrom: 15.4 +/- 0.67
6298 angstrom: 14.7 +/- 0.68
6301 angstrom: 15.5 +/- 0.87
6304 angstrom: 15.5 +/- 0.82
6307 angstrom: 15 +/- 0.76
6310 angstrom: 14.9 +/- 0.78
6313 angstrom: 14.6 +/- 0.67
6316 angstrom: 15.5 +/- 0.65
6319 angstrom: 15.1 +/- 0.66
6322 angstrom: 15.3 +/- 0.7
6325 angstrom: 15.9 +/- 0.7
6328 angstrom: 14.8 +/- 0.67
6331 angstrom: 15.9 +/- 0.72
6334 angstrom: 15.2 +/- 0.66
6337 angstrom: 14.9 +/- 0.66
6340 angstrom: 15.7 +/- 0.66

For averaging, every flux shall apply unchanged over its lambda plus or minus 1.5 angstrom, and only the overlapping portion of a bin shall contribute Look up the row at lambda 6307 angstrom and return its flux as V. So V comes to 15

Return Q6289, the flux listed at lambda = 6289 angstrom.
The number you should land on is 14.3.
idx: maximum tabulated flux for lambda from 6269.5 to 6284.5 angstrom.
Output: 15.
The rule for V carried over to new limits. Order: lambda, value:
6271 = 14.5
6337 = 14.9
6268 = 14.6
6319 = 15.1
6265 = 14.9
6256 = 15.1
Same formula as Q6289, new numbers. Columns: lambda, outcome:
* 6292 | 14.4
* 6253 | 14.3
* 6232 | 14.4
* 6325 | 15.9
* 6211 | 15.4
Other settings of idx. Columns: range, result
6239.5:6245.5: 13.9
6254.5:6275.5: 15.1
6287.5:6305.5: 15.5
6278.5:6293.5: 15.6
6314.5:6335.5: 15.9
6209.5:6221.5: 15.4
